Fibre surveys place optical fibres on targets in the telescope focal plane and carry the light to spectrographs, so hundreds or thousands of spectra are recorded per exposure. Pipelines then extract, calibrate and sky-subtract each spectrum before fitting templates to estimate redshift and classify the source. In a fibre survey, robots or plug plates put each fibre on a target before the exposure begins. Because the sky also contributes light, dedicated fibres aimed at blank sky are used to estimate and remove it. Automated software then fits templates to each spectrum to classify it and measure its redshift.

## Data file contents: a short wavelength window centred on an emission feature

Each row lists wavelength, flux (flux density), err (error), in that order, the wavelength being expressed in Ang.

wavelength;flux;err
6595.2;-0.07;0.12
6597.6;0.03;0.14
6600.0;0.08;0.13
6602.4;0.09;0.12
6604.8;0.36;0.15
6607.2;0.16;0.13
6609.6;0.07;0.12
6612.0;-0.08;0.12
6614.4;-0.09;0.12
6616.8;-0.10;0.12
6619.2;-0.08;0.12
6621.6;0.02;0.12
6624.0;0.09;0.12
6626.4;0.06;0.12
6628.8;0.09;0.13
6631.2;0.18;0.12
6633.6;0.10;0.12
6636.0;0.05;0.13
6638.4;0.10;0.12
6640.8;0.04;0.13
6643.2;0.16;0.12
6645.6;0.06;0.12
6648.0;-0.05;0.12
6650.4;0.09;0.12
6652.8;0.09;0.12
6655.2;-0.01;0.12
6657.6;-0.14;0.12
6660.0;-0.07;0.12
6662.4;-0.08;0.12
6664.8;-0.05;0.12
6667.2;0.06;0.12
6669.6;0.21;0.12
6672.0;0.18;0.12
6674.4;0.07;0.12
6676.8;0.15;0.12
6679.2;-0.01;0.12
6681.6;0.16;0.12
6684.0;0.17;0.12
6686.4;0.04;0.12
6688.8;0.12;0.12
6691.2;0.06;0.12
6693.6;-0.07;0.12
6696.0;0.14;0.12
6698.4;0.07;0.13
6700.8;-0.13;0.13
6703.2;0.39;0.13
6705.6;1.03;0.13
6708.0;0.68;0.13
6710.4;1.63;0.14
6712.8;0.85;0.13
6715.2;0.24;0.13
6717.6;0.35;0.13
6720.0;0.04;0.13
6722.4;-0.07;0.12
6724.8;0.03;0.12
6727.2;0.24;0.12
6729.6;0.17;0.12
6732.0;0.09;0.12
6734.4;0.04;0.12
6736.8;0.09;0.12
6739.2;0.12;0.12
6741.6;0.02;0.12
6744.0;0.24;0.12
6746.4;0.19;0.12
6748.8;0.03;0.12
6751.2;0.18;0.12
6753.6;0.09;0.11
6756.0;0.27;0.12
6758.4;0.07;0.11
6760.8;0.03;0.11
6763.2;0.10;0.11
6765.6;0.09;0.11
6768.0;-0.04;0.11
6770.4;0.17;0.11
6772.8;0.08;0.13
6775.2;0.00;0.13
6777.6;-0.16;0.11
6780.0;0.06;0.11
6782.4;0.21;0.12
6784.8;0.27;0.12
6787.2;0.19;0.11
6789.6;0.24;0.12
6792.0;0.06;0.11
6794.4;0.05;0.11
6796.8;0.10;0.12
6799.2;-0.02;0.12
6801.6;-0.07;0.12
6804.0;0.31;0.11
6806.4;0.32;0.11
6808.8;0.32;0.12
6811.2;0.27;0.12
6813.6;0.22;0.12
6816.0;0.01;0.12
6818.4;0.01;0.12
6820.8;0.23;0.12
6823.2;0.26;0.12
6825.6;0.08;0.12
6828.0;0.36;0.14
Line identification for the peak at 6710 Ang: [O II]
